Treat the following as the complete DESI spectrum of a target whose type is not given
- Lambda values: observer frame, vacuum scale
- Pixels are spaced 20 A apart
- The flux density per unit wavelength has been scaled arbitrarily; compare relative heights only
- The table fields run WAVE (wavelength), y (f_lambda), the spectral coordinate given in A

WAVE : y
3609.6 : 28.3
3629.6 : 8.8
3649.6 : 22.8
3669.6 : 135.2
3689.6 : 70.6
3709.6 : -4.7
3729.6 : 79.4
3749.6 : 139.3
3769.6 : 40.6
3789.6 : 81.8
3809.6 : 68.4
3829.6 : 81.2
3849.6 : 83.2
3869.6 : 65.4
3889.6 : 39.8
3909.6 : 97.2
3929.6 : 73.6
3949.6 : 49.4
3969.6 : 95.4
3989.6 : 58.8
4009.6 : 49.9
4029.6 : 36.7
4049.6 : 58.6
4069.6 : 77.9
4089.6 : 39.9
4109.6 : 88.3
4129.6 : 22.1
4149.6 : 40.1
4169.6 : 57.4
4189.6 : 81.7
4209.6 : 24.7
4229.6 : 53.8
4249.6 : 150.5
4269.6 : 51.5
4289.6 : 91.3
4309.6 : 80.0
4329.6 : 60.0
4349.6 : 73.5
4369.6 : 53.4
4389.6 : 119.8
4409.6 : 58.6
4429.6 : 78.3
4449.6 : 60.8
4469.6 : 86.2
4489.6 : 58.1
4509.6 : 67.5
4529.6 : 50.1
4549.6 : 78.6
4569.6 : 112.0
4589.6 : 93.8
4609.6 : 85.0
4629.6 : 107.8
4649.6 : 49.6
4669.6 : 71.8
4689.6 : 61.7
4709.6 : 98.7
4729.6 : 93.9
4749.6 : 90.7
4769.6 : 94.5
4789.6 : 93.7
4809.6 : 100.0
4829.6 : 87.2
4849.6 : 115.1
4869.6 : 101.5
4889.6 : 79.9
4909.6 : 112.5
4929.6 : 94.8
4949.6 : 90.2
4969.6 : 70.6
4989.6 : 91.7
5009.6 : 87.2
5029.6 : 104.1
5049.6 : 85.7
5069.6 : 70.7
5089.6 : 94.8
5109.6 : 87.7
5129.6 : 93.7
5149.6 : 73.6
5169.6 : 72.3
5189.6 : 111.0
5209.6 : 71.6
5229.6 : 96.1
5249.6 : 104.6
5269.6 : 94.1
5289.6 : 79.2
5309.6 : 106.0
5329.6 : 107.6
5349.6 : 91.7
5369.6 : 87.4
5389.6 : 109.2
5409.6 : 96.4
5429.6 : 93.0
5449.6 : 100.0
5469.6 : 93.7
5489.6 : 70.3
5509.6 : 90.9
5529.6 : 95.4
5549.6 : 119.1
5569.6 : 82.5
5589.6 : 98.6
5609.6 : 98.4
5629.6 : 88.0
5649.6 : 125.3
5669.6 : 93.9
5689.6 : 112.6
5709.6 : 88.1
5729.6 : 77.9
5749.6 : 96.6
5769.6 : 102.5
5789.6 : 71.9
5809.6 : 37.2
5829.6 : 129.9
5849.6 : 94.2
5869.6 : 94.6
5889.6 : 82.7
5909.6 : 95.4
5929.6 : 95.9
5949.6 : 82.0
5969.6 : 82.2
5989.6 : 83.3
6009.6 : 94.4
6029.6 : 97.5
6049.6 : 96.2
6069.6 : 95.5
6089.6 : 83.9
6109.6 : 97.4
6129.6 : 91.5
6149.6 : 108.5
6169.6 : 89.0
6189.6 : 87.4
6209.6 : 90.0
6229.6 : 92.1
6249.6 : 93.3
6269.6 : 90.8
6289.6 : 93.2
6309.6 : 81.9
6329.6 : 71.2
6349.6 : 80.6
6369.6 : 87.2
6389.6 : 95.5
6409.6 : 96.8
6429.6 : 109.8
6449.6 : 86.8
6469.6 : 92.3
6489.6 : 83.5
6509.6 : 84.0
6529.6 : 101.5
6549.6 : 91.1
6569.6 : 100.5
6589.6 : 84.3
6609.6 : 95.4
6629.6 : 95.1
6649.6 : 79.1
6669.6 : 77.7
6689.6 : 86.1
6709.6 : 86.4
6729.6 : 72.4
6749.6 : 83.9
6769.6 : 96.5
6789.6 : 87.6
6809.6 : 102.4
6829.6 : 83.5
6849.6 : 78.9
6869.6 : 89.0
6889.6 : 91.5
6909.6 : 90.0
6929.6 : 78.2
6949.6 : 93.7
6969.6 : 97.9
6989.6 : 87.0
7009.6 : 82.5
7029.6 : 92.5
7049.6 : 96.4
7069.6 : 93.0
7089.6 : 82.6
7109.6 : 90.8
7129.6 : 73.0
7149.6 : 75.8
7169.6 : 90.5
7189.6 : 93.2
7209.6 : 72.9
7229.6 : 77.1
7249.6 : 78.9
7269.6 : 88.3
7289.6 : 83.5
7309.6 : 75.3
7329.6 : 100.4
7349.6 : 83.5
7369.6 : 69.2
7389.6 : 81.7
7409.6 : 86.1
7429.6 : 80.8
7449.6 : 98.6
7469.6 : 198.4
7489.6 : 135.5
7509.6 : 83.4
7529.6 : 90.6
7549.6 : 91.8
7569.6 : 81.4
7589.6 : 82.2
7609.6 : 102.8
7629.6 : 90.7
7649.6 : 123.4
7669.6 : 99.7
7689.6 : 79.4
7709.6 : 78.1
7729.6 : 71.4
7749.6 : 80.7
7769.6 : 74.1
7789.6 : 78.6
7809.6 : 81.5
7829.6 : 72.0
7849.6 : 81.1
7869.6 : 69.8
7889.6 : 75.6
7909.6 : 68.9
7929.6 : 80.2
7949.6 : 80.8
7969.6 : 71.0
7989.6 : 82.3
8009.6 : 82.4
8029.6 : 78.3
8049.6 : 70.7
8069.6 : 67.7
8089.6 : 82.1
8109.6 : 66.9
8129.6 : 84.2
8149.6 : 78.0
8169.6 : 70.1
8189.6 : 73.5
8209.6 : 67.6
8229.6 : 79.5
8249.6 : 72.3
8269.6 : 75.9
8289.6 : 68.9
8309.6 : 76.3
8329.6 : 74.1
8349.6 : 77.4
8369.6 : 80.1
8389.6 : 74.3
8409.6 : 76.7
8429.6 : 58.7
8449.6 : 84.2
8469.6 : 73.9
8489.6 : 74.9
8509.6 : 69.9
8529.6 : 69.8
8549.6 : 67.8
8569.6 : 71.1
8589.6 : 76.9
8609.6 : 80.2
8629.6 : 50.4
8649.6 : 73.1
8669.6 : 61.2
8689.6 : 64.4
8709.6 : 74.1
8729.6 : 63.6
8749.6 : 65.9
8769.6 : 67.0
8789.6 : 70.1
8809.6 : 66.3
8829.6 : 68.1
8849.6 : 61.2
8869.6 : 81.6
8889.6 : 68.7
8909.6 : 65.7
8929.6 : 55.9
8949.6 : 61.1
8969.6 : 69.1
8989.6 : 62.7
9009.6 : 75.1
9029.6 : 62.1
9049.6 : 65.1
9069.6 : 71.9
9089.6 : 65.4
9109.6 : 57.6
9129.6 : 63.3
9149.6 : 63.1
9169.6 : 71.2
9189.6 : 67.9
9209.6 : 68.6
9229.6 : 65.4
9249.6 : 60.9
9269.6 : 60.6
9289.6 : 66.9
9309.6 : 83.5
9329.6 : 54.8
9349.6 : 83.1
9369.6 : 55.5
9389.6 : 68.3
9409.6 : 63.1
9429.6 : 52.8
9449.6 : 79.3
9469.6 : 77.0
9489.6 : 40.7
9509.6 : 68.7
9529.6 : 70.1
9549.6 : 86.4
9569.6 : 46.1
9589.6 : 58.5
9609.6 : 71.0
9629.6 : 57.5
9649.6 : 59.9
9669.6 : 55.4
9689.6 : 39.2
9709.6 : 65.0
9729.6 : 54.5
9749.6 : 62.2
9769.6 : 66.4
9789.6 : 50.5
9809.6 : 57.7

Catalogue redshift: 0.138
